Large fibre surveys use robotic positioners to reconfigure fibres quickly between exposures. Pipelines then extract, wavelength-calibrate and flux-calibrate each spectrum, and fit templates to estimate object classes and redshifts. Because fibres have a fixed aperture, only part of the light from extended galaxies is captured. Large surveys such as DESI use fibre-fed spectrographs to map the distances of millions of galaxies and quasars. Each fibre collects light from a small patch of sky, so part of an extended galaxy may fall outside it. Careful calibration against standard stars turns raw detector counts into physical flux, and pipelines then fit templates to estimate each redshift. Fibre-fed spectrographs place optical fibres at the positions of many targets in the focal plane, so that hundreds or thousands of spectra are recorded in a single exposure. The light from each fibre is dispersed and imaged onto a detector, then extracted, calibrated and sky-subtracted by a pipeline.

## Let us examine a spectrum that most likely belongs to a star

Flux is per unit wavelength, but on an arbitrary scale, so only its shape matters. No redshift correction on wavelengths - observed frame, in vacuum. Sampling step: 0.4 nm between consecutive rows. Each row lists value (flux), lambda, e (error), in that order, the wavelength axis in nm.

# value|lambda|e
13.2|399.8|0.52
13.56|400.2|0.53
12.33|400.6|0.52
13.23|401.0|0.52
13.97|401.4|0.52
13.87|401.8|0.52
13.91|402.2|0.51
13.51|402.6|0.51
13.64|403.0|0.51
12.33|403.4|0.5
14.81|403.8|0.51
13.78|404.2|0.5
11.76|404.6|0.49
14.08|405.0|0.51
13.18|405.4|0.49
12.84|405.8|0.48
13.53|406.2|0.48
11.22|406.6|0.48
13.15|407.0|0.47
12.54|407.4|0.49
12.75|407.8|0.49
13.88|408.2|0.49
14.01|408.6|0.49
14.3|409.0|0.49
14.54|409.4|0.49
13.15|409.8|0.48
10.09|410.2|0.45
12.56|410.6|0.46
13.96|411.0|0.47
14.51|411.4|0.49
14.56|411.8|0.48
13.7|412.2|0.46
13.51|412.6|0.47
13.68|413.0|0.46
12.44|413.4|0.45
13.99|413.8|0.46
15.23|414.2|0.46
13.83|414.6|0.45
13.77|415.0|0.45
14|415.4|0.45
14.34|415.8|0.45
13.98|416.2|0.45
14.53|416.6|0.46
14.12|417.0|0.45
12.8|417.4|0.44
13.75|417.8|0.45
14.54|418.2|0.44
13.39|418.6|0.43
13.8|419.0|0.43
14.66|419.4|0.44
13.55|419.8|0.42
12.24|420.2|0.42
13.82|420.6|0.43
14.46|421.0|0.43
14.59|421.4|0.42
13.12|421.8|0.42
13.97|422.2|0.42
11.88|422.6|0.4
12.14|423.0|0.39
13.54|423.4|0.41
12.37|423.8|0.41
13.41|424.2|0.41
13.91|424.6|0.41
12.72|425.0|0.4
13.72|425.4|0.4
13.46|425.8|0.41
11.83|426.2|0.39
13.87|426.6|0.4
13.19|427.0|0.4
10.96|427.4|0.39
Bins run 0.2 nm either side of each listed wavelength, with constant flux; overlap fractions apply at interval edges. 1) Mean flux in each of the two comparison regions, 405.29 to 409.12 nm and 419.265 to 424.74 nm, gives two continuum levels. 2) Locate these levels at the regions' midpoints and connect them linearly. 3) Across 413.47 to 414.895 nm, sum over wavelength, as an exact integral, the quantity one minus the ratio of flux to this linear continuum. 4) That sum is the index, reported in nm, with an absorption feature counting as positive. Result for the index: -0.10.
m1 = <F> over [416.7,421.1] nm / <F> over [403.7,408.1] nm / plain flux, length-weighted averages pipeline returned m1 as 1.05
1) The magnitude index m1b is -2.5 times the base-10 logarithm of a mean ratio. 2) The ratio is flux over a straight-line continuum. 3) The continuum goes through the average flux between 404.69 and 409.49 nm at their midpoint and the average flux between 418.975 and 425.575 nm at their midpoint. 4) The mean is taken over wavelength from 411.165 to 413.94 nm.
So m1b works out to -0.036 mag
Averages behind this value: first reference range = 13.3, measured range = 13.8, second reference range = 13.4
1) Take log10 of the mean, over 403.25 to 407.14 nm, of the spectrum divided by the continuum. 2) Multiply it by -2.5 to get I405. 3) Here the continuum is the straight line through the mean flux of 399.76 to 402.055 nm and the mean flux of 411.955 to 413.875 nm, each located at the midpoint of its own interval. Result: 0.03 mag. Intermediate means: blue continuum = 13.4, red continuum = 13.5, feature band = 13.1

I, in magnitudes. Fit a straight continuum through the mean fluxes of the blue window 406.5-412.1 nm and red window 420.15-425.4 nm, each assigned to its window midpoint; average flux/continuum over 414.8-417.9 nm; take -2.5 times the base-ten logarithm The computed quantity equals -0.05 mag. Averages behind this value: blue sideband 13.3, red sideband 13.3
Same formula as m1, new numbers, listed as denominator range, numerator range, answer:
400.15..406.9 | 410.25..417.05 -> 1.04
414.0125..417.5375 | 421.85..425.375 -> 0.93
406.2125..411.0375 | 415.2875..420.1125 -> 1.07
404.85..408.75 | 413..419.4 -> 1.06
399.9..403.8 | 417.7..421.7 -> 1.03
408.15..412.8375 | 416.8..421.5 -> 1.02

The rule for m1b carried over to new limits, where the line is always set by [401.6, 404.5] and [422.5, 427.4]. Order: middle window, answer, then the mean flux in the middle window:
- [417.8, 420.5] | -0.047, 13.7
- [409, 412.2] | -0.003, 13.4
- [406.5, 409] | 0.031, 13.1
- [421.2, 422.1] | -0.066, 13.9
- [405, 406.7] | 0.049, 12.9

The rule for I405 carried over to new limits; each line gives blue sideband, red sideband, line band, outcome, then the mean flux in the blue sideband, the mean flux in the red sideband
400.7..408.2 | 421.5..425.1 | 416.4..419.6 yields -0.068 mag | 13.2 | 13.1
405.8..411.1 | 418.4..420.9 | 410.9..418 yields -0.047 mag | 13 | 13.6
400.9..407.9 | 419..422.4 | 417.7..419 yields -0.013 mag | 13.2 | 13.8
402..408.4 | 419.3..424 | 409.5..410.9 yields 0.082 mag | 13.2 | 13.3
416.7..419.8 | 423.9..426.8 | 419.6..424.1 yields 0.025 mag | 13.9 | 13.2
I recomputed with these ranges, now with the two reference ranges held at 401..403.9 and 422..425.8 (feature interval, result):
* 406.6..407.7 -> 0.082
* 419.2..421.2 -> -0.045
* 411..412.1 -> -0.074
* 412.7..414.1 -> -0.012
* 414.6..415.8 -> -0.050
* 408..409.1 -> -0.044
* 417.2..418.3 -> -0.030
